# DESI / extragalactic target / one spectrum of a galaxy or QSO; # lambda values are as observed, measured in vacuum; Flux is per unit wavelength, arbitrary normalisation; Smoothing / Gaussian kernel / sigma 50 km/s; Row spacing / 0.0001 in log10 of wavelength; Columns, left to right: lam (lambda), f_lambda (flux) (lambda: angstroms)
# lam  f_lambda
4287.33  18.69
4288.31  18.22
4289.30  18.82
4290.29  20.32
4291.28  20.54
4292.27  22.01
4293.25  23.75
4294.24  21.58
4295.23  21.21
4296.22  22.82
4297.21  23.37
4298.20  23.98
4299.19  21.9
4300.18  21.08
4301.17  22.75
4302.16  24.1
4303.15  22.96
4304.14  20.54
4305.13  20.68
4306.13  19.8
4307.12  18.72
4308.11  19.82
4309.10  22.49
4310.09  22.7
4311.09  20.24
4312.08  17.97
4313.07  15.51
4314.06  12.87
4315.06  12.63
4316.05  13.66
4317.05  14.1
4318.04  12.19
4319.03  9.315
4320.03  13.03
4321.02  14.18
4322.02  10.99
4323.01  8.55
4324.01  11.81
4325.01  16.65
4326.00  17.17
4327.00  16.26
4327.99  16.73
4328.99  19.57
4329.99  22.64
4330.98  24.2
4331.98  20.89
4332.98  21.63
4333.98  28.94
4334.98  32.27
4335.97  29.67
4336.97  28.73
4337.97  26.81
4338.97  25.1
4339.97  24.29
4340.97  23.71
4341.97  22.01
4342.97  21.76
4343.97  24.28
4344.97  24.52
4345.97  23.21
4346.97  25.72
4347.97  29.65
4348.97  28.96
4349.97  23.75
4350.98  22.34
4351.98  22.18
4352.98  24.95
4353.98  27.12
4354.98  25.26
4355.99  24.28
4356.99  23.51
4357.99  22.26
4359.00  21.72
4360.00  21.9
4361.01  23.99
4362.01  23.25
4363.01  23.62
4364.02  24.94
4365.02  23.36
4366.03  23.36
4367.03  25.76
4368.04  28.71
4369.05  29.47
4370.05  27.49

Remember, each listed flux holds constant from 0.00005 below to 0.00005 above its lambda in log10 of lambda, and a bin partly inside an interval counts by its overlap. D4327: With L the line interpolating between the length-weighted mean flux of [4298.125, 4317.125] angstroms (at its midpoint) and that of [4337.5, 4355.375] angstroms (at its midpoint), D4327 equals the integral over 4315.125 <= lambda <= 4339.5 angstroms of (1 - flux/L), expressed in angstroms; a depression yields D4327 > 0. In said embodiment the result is 3.8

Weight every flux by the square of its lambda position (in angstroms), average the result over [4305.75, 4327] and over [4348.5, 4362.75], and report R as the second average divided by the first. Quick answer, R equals 1.6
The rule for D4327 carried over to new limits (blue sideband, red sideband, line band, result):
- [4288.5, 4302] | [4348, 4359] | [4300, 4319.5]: 3.7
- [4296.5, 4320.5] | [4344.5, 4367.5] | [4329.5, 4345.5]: -2.2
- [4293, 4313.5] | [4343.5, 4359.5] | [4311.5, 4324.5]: 5.5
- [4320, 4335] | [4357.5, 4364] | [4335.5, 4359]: -4.4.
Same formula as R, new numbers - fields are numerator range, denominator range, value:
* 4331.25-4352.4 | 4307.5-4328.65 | 1.68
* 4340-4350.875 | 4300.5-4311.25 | 1.17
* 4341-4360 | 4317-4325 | 2.06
